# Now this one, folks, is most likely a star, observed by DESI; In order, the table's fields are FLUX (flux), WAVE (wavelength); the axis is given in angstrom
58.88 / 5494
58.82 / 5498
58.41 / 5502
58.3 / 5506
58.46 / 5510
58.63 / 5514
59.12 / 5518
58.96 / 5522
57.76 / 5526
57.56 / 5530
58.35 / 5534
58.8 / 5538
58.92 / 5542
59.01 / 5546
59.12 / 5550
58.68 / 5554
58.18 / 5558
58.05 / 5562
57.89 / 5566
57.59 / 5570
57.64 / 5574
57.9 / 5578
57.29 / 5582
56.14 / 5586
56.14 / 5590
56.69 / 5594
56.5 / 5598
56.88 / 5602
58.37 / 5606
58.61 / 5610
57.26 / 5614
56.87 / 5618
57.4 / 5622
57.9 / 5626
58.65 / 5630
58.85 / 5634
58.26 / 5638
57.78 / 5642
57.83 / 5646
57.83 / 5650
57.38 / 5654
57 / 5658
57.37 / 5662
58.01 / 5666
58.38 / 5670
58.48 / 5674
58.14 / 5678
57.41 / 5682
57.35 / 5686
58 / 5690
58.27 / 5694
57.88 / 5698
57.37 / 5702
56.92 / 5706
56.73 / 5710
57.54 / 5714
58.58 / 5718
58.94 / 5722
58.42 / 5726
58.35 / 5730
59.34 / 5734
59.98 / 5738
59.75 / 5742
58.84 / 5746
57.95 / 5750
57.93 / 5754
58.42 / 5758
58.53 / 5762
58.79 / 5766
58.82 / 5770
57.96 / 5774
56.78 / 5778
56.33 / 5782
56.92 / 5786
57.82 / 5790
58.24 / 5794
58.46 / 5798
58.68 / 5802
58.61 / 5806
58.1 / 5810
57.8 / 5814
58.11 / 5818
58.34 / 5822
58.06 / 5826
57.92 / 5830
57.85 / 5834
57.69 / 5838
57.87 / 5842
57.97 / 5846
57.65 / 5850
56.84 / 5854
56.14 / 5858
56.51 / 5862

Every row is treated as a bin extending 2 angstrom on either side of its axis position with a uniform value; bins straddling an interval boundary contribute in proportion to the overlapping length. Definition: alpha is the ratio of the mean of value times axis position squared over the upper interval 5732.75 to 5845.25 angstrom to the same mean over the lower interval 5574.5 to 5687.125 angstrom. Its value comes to 1.1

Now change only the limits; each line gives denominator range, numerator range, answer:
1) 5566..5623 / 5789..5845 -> 1.10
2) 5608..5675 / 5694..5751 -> 1.04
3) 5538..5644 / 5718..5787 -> 1.07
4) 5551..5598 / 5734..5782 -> 1.09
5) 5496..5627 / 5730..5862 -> 1.09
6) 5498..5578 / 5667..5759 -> 1.06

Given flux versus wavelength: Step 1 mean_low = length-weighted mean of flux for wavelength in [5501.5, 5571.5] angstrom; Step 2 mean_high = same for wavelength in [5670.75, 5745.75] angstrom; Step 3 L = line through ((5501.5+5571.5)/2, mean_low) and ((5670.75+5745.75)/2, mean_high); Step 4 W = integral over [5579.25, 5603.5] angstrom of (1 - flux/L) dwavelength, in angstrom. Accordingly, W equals 0.7 angstrom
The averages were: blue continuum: 58.4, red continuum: 58.2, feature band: 56.6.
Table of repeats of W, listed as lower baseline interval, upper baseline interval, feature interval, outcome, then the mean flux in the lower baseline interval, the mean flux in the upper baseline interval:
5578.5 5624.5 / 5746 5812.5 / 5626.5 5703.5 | -0.6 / 57.1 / 58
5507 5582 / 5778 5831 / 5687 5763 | -0.3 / 58.3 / 57.9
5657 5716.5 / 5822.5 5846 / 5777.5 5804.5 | 0.1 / 57.7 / 57.9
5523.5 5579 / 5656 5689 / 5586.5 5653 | 0.5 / 58.3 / 57.8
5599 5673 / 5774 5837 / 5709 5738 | -0.3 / 57.8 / 57.9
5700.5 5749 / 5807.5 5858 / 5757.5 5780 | 0.0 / 58.4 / 57.8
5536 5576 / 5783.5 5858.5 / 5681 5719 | 0.3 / 58.4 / 57.9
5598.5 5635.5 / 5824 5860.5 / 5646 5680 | 0.0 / 57.8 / 57.5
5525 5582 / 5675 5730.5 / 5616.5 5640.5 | 0.0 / 58.2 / 57.8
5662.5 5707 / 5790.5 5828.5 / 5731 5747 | -0.4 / 57.8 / 58.2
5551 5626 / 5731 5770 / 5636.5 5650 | 0.0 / 57.5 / 58.8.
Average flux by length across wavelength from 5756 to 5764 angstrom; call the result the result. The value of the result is 58.5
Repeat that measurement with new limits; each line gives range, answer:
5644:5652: 57.8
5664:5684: 58.1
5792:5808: 58.5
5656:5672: 57.7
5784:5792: 57.4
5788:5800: 58.2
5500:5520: 58.6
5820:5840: 58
